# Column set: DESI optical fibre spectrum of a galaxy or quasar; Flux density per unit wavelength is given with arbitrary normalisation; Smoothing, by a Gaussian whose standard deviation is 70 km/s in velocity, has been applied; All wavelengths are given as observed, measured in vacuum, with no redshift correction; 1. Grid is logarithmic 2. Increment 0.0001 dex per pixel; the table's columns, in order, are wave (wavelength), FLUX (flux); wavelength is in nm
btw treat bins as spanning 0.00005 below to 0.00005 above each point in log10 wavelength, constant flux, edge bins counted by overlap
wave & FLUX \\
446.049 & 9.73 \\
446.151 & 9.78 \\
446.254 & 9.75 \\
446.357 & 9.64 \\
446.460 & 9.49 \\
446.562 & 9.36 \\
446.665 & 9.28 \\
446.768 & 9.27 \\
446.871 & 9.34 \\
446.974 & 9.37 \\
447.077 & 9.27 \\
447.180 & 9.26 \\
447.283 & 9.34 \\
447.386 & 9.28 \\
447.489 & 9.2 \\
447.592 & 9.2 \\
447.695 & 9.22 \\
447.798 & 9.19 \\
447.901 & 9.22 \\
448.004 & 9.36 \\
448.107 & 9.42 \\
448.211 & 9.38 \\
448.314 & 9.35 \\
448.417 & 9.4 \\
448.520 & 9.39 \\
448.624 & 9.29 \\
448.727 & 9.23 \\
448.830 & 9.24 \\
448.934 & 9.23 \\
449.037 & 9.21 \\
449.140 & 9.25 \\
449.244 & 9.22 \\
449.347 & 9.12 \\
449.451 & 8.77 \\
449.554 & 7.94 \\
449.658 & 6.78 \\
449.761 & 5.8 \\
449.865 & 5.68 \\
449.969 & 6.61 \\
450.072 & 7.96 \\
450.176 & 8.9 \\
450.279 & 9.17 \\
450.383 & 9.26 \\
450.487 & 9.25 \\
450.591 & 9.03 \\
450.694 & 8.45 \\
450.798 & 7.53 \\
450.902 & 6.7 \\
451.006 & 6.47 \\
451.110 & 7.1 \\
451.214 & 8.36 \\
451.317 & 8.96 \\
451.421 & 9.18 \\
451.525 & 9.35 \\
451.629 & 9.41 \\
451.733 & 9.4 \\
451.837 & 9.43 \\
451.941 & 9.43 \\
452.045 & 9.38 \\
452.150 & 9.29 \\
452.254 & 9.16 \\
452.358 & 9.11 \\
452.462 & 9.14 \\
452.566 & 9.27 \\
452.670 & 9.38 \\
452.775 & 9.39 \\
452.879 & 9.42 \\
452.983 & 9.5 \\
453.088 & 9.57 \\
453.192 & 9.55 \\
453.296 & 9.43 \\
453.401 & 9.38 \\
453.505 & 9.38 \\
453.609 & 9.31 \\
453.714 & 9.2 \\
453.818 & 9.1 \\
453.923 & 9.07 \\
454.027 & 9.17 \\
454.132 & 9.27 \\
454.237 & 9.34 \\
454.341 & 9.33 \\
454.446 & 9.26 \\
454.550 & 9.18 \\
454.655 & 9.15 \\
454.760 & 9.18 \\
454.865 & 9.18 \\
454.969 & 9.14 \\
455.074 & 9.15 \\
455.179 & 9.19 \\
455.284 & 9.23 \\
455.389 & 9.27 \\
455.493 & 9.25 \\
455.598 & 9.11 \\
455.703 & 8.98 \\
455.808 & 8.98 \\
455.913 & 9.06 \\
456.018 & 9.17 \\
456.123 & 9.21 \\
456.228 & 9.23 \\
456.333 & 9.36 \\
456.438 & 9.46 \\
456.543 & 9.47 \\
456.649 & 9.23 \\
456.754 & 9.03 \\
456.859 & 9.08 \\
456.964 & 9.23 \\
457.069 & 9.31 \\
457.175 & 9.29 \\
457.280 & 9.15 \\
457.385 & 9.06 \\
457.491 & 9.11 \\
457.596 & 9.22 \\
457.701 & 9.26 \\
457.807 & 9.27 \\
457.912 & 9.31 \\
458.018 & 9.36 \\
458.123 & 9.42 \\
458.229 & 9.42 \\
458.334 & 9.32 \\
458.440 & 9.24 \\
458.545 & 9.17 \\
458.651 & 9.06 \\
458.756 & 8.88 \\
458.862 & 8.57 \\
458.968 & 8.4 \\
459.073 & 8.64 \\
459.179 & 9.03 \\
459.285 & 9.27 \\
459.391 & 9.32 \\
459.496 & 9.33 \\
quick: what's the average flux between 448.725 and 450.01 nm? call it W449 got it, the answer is 8.13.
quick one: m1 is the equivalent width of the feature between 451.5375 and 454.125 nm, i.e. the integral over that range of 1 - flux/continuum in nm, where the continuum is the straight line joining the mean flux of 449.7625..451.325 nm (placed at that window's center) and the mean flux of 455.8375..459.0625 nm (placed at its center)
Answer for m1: -0.32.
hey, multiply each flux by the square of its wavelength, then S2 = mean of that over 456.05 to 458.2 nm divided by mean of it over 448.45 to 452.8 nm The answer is 1.1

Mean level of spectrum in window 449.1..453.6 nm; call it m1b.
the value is 8.68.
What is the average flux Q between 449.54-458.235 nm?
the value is 8.95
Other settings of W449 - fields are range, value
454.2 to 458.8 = 9.21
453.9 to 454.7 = 9.23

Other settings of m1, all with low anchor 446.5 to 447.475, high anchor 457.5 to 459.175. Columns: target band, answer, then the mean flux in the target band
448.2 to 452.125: 0.29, 8.56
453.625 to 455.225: 0.00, 9.19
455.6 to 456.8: -0.01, 9.19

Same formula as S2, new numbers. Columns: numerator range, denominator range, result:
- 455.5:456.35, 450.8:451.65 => 1.15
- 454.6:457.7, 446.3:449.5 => 1.03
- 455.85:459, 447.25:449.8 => 1.06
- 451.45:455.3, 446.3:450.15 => 1.07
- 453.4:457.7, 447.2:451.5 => 1.10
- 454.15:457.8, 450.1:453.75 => 1.04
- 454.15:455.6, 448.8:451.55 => 1.14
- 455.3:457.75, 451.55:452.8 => 1.01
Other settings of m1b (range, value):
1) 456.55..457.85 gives 9.19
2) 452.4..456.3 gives 9.25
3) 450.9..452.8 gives 8.89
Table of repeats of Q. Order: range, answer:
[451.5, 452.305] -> 9.35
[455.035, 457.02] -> 9.2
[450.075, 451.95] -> 8.6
